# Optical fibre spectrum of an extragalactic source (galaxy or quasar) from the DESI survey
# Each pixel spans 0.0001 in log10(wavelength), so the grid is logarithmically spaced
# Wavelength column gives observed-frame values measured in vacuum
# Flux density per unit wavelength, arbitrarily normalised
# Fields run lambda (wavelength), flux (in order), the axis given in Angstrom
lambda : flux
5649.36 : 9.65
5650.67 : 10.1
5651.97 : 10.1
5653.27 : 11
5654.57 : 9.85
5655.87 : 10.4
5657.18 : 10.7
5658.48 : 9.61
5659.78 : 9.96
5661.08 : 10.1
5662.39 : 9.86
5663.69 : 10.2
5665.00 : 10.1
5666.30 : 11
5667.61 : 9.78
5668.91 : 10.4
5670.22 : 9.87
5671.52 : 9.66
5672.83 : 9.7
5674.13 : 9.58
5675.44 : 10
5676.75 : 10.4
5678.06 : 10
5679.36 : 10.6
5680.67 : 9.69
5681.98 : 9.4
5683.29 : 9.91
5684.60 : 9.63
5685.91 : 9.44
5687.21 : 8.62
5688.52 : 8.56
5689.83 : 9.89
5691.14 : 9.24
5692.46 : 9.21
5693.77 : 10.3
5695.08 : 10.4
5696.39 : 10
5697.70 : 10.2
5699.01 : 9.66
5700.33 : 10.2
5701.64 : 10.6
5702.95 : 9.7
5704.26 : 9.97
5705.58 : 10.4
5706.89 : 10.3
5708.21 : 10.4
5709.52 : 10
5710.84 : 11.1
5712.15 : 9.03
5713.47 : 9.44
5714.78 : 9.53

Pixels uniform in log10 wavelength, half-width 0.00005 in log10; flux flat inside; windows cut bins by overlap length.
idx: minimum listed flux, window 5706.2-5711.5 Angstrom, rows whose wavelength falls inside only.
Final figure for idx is 10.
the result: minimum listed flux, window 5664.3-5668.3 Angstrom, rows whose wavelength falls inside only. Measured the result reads 9.78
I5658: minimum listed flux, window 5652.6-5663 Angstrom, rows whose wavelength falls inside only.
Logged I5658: 9.61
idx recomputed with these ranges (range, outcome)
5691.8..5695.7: 9.21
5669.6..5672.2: 9.66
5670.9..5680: 9.58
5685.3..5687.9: 8.62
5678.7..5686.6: 9.4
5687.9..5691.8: 8.56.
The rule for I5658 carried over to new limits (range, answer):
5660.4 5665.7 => 9.86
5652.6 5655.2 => 9.85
